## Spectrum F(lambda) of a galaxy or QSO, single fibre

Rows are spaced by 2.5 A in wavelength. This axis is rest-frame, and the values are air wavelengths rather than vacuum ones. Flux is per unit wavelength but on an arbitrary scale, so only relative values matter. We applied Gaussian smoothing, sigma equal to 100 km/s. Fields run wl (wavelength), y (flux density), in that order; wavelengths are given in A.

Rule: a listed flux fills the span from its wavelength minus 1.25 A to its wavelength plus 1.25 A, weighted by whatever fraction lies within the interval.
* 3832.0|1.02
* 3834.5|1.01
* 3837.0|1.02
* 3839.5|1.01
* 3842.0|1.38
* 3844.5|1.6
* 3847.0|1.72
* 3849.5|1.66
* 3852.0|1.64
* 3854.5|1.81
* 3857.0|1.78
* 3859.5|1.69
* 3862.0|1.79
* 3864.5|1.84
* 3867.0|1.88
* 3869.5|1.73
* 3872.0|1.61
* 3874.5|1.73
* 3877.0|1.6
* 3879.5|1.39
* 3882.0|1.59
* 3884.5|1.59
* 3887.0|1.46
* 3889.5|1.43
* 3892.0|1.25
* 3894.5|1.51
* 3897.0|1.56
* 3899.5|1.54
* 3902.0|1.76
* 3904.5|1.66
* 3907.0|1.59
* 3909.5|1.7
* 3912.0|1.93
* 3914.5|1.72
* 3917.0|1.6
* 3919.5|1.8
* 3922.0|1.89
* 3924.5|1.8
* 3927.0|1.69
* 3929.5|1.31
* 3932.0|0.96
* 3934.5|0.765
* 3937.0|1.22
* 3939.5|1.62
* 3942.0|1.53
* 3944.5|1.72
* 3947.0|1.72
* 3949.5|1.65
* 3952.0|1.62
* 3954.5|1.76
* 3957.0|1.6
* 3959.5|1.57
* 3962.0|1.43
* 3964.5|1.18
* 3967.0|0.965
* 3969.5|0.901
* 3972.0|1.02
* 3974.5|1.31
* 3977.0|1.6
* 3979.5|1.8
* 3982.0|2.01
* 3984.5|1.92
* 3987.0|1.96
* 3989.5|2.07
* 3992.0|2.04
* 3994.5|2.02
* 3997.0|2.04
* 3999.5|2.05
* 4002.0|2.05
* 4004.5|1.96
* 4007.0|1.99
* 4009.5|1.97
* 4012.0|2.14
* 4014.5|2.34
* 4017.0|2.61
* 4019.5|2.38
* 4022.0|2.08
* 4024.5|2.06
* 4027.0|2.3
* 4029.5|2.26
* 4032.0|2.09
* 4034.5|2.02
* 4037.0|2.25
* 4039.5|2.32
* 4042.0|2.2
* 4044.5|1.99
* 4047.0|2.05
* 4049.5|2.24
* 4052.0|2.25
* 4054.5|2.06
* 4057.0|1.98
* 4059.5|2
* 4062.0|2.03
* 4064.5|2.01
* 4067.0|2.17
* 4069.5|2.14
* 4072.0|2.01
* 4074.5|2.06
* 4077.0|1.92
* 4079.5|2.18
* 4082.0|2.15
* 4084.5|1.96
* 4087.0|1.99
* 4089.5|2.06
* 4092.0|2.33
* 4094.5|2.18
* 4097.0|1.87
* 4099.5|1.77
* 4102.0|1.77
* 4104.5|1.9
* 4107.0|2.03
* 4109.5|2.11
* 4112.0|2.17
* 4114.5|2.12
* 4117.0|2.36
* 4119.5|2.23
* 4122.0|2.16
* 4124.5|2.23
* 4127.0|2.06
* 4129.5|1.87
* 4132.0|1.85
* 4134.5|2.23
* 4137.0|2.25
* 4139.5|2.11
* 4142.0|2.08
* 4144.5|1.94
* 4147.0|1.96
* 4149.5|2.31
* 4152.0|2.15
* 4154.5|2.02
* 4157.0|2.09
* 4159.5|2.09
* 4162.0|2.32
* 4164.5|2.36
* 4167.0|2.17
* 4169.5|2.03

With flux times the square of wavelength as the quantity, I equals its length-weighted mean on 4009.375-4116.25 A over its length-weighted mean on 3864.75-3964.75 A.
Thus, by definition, 1.44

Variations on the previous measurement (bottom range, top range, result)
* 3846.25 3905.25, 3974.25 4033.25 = 1.34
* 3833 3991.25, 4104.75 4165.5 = 1.52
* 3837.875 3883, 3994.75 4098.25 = 1.42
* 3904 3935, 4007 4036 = 1.46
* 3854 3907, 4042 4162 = 1.43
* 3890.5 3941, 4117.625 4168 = 1.54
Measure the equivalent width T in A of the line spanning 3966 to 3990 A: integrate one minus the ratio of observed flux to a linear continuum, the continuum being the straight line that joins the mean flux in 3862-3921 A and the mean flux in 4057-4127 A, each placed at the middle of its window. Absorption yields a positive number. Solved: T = 3.7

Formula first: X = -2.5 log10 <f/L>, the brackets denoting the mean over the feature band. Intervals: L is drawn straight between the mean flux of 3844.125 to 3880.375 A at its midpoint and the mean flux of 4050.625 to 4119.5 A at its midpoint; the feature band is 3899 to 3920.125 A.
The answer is 0.048 mag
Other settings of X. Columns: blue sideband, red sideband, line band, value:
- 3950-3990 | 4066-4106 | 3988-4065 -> -0.197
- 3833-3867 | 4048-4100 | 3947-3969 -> 0.219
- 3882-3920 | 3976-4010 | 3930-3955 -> 0.222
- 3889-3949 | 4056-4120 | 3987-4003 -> -0.147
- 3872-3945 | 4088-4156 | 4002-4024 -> -0.199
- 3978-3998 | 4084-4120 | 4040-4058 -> -0.053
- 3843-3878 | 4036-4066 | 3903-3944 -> 0.188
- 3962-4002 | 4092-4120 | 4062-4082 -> -0.068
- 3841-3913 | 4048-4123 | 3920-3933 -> 0.119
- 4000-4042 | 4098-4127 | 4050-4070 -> 0.025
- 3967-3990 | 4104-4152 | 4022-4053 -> -0.211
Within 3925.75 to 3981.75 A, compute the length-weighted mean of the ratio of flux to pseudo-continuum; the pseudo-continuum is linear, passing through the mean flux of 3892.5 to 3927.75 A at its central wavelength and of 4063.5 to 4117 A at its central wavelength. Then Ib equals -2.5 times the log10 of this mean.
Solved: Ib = 0.244 mag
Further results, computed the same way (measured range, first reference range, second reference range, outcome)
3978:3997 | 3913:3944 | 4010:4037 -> -0.01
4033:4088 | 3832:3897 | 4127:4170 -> -0.09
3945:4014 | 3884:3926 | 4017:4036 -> 0.16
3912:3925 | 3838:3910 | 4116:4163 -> -0.06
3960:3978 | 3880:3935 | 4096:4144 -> 0.37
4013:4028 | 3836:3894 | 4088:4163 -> -0.22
